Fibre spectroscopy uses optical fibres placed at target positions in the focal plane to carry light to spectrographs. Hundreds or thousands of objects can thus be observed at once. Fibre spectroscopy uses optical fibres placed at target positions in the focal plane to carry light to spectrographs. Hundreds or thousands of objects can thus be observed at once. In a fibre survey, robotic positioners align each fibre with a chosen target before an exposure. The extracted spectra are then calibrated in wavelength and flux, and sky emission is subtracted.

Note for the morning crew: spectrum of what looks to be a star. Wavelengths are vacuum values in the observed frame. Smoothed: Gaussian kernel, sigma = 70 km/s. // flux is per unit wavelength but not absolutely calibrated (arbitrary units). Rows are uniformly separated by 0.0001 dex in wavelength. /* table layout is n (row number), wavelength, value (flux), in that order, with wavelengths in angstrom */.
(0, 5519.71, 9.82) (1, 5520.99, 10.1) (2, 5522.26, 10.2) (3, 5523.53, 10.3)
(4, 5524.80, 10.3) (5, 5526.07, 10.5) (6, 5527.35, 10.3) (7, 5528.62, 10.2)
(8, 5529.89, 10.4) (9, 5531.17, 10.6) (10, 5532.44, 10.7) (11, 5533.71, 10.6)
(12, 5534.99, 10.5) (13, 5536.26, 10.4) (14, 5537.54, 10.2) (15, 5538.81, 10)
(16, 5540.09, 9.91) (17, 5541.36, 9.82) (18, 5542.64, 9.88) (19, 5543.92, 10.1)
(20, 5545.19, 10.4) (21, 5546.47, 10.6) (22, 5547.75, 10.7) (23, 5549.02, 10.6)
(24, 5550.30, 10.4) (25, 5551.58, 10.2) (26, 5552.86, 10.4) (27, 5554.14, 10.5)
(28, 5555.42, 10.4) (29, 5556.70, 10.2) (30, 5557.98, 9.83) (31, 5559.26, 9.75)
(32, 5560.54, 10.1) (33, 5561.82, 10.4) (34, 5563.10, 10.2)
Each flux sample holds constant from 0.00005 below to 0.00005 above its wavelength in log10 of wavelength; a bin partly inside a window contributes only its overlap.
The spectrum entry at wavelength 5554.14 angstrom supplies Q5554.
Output 10.5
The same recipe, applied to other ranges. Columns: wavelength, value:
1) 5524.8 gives 10.3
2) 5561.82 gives 10.4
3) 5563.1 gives 10.2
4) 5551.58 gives 10.2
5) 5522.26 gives 10.2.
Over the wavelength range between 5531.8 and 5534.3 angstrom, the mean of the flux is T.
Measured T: 10.7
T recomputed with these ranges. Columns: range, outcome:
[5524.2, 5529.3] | 10.3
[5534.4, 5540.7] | 10.2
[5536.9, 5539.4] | 10.1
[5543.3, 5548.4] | 10.5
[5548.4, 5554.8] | 10.4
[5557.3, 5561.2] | 9.9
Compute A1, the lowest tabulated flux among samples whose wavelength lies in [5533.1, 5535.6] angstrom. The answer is 10.5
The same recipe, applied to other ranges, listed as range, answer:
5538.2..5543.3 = 9.82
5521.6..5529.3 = 10.2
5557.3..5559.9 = 9.75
